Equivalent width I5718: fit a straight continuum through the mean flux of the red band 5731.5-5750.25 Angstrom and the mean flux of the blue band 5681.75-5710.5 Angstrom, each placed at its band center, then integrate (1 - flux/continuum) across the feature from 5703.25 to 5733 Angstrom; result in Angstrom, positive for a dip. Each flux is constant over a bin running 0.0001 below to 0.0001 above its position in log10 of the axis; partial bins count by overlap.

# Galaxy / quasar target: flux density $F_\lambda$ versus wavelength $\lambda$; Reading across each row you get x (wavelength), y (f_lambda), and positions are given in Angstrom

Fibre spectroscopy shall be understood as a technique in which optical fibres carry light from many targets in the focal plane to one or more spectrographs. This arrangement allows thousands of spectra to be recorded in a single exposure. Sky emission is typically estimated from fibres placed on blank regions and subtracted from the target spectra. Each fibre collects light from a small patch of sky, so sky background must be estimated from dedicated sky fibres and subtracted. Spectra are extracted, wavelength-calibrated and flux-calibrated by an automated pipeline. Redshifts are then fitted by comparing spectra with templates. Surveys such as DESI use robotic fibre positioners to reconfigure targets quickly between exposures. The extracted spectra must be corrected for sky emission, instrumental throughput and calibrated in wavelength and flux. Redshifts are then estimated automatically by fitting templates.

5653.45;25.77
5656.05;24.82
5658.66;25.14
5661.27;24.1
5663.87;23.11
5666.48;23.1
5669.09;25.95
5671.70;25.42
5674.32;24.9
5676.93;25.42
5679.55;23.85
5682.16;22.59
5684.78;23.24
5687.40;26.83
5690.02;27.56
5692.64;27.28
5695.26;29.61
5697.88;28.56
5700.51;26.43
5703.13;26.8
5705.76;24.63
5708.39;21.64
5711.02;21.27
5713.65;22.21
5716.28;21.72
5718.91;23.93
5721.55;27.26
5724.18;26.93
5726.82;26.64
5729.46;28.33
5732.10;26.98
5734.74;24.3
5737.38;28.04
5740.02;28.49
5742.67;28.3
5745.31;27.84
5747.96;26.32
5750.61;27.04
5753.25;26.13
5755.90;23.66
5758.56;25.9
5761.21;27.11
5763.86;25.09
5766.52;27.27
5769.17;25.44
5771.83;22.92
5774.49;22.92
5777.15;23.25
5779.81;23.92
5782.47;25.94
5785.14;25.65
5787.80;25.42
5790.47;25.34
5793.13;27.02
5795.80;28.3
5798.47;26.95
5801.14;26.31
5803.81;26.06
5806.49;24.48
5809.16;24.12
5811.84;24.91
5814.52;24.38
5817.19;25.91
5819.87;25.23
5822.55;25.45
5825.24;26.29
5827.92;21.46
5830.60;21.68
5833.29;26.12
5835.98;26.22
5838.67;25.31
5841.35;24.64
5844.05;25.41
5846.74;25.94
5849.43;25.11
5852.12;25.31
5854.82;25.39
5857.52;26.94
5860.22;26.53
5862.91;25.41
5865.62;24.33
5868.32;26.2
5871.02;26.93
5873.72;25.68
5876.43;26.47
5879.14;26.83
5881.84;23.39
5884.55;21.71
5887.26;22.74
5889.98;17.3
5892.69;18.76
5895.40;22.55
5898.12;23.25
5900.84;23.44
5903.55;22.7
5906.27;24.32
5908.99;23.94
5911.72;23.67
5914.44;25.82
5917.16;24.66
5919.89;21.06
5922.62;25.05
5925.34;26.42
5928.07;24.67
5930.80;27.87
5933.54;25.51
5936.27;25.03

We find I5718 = 2.0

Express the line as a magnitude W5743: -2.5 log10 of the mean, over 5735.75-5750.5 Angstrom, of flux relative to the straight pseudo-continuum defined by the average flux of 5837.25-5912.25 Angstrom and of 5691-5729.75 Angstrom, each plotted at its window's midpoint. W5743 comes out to -0.10 mag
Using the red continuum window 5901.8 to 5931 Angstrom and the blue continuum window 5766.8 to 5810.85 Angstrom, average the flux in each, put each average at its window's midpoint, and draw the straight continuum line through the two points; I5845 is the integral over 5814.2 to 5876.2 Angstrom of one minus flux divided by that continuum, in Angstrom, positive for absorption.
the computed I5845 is -1.1 Angstrom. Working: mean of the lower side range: 25.3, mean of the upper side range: 24.4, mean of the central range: 25.3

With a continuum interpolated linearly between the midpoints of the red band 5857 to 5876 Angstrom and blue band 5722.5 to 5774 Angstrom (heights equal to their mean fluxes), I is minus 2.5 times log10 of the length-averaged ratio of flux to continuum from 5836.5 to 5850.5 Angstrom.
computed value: 0.03 mag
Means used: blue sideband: 26.4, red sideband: 26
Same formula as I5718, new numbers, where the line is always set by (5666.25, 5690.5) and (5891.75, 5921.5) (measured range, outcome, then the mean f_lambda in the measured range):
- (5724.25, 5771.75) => -4.3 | 26.5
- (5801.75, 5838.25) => -1.6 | 24.8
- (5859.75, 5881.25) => -2.3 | 25.9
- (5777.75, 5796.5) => -1.3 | 25.8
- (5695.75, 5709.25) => -0.7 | 26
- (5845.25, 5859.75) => -1.4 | 25.8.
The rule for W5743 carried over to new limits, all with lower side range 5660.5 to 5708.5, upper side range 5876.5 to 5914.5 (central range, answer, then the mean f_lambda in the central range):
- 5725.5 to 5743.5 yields -0.10 mag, 27.3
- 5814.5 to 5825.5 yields -0.07 mag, 25.5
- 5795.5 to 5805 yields -0.12 mag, 26.8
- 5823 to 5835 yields -0.02 mag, 24.1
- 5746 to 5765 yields -0.06 mag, 26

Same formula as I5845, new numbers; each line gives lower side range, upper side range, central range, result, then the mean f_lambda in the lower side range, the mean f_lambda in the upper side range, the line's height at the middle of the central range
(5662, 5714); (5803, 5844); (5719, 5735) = -1.1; 25.1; 24.8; 25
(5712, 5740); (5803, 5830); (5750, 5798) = -0.5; 25.7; 24.7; 25.2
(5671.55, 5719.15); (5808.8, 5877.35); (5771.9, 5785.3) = 0.6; 25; 25.3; 25.1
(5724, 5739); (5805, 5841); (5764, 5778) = 0.8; 26.9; 24.7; 26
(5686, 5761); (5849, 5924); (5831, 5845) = -0.3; 26.1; 24.1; 24.7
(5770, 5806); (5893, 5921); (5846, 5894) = -0.9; 25.4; 23.4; 24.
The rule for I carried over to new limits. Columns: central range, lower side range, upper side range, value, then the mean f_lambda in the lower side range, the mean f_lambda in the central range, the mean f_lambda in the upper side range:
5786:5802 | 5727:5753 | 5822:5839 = -0.04 mag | 27.2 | 26.5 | 24.6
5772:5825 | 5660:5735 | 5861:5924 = -0.04 mag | 25.2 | 25.3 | 23.8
